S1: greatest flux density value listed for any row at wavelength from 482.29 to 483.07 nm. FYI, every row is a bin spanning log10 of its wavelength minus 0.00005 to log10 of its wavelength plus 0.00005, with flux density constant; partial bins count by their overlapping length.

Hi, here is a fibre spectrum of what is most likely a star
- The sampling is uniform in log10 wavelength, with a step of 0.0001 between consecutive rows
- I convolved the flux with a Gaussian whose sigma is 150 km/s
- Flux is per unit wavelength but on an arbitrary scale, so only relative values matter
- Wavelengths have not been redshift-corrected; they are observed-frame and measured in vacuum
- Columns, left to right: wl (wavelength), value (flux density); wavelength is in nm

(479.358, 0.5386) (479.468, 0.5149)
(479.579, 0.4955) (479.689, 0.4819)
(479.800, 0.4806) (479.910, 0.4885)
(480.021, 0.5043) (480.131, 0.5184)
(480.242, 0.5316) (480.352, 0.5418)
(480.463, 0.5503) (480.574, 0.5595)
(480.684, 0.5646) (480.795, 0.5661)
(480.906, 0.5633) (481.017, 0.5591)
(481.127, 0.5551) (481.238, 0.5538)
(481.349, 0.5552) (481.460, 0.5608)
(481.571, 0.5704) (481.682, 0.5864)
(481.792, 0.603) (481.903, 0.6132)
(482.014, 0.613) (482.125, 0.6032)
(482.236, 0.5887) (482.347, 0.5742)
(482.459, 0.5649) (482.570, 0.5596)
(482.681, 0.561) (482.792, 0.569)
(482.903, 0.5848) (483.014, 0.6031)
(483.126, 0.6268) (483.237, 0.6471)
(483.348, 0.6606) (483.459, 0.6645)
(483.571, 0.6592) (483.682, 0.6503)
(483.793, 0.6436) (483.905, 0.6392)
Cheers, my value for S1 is 0.6031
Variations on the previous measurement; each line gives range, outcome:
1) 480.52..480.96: 0.5661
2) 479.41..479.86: 0.5149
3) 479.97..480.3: 0.5316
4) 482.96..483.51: 0.6645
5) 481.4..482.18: 0.6132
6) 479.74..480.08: 0.5043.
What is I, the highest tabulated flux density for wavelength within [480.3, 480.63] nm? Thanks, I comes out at 0.5595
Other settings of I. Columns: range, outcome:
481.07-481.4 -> 0.5552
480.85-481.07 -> 0.5633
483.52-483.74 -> 0.6592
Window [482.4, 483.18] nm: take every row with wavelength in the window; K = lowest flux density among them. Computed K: 0.5596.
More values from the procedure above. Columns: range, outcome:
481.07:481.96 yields 0.5538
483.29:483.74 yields 0.6503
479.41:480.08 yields 0.4806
